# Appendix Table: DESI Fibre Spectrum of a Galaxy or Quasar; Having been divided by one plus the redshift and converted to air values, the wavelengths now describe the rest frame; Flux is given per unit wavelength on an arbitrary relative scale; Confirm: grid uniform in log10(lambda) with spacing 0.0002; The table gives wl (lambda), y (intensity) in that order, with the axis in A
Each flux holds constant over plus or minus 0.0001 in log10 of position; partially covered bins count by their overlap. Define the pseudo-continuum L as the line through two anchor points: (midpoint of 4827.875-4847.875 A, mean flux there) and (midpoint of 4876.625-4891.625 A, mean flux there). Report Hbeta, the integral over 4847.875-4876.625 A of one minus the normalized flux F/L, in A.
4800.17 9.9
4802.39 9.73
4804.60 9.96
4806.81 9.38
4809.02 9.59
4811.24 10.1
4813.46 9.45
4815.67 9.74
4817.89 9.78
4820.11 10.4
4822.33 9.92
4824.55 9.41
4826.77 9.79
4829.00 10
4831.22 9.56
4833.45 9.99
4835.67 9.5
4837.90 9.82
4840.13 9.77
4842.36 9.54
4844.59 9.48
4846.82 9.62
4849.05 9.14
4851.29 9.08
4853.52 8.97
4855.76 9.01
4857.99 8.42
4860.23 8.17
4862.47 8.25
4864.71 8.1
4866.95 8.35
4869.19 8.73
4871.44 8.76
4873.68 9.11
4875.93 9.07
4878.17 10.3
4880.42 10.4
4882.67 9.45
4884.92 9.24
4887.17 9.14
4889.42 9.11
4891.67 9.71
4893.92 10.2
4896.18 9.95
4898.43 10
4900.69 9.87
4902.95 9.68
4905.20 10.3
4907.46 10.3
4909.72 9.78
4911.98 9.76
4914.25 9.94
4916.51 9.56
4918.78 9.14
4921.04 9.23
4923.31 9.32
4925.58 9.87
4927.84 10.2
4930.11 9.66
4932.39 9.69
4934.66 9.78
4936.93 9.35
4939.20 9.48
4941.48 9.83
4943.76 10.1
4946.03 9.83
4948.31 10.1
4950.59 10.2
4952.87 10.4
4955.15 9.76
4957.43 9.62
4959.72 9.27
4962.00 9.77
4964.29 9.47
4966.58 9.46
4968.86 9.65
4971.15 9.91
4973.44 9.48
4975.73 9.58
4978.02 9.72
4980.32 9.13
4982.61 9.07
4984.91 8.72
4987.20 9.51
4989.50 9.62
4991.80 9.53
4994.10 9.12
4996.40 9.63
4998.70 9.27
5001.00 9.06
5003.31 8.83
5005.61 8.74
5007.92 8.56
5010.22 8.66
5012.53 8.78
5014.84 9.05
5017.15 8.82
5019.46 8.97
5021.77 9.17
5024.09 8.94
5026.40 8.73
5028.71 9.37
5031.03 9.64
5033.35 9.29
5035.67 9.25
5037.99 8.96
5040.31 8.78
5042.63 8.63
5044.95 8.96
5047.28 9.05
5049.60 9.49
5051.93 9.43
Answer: 2.82 A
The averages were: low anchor 9.7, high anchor 9.6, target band 8.7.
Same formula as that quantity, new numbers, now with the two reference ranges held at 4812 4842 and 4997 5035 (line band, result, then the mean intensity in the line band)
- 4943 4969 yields -1.6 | 9.81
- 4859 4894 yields 1.7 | 9.1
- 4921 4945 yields -0.9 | 9.7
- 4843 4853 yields 0.4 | 9.32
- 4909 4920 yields -0.2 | 9.63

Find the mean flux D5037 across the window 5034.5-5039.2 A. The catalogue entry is 9.1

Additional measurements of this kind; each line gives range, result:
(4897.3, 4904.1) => 9.86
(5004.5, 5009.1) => 8.65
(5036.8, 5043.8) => 8.8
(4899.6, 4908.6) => 10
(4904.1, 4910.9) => 10.1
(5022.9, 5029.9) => 9.02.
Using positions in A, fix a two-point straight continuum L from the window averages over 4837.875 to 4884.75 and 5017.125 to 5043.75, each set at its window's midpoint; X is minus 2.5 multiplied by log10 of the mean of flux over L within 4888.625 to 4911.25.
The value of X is -0.09 mag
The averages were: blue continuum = 9.11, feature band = 9.9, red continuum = 9.06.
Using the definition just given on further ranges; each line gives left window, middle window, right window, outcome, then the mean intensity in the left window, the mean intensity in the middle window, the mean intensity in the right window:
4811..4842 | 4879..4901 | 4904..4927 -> 0.004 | 9.79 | 9.71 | 9.73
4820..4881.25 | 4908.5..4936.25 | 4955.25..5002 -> -0.033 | 9.28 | 9.66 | 9.44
